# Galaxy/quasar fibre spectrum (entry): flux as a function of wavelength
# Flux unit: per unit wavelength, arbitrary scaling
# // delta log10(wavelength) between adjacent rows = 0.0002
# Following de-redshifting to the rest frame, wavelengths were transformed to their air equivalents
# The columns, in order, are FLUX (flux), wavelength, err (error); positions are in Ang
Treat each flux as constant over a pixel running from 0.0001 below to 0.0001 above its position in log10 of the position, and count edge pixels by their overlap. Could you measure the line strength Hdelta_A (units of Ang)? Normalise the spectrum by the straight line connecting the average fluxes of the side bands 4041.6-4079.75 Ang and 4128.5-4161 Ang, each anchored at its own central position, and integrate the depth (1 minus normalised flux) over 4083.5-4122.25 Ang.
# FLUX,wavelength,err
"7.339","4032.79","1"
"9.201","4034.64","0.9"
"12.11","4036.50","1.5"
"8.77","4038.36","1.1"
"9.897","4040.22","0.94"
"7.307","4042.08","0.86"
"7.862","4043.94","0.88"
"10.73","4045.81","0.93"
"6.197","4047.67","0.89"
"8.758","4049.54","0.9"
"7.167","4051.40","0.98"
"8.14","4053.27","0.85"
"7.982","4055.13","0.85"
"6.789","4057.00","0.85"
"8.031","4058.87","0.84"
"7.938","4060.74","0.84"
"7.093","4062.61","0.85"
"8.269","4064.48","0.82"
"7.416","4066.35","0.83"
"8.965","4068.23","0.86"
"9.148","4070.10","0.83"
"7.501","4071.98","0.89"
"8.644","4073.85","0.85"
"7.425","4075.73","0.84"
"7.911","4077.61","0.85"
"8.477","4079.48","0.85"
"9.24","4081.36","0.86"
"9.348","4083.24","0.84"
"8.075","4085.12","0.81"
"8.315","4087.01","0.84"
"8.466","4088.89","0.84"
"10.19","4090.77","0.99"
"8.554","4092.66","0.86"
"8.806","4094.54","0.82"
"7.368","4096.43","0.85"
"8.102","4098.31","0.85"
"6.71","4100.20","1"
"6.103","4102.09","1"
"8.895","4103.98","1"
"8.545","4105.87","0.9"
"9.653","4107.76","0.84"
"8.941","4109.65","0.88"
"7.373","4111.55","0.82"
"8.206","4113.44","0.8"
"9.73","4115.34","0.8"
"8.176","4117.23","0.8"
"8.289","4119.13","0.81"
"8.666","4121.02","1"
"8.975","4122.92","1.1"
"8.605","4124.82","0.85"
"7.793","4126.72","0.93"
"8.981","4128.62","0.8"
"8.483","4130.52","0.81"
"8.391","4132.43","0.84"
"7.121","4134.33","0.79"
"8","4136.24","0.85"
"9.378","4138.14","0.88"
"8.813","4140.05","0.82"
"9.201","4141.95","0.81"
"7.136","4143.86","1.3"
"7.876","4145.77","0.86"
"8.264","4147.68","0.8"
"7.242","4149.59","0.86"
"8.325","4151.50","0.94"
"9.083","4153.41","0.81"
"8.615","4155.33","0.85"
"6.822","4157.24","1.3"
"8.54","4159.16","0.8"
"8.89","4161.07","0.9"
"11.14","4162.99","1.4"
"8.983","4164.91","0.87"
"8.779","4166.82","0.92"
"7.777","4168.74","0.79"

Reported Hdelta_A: -1.2 Ang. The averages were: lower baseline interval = 7.99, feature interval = 8.38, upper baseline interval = 8.25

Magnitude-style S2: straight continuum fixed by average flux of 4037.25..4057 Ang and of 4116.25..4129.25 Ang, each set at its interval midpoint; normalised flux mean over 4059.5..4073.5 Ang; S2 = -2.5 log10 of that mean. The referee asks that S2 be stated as 0.03 mag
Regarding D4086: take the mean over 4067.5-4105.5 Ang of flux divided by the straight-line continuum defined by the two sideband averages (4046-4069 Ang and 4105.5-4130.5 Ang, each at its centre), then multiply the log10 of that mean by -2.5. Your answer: -0.02 mag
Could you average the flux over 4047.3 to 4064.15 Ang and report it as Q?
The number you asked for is 7.64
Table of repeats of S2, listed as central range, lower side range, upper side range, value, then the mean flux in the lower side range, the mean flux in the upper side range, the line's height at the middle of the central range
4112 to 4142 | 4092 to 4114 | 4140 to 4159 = -0.053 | 8.1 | 8.12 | 8.11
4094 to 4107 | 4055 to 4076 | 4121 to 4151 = 0.046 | 7.95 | 8.3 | 8.12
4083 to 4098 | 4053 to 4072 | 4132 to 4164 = -0.064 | 7.95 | 8.4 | 8.1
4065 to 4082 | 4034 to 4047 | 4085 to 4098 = 0.069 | 9.35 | 8.55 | 8.83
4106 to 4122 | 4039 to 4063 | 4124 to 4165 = -0.043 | 8.02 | 8.43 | 8.29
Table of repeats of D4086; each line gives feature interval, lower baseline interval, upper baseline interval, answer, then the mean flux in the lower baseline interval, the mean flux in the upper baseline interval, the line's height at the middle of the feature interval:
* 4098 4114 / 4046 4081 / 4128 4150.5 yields 0.01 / 7.97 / 8.23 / 8.11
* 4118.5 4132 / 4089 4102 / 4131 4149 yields -0.04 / 8.16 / 8.23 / 8.2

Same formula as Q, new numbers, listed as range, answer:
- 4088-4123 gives 8.39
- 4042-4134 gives 8.26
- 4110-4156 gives 8.37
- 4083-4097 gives 8.63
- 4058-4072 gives 8.08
